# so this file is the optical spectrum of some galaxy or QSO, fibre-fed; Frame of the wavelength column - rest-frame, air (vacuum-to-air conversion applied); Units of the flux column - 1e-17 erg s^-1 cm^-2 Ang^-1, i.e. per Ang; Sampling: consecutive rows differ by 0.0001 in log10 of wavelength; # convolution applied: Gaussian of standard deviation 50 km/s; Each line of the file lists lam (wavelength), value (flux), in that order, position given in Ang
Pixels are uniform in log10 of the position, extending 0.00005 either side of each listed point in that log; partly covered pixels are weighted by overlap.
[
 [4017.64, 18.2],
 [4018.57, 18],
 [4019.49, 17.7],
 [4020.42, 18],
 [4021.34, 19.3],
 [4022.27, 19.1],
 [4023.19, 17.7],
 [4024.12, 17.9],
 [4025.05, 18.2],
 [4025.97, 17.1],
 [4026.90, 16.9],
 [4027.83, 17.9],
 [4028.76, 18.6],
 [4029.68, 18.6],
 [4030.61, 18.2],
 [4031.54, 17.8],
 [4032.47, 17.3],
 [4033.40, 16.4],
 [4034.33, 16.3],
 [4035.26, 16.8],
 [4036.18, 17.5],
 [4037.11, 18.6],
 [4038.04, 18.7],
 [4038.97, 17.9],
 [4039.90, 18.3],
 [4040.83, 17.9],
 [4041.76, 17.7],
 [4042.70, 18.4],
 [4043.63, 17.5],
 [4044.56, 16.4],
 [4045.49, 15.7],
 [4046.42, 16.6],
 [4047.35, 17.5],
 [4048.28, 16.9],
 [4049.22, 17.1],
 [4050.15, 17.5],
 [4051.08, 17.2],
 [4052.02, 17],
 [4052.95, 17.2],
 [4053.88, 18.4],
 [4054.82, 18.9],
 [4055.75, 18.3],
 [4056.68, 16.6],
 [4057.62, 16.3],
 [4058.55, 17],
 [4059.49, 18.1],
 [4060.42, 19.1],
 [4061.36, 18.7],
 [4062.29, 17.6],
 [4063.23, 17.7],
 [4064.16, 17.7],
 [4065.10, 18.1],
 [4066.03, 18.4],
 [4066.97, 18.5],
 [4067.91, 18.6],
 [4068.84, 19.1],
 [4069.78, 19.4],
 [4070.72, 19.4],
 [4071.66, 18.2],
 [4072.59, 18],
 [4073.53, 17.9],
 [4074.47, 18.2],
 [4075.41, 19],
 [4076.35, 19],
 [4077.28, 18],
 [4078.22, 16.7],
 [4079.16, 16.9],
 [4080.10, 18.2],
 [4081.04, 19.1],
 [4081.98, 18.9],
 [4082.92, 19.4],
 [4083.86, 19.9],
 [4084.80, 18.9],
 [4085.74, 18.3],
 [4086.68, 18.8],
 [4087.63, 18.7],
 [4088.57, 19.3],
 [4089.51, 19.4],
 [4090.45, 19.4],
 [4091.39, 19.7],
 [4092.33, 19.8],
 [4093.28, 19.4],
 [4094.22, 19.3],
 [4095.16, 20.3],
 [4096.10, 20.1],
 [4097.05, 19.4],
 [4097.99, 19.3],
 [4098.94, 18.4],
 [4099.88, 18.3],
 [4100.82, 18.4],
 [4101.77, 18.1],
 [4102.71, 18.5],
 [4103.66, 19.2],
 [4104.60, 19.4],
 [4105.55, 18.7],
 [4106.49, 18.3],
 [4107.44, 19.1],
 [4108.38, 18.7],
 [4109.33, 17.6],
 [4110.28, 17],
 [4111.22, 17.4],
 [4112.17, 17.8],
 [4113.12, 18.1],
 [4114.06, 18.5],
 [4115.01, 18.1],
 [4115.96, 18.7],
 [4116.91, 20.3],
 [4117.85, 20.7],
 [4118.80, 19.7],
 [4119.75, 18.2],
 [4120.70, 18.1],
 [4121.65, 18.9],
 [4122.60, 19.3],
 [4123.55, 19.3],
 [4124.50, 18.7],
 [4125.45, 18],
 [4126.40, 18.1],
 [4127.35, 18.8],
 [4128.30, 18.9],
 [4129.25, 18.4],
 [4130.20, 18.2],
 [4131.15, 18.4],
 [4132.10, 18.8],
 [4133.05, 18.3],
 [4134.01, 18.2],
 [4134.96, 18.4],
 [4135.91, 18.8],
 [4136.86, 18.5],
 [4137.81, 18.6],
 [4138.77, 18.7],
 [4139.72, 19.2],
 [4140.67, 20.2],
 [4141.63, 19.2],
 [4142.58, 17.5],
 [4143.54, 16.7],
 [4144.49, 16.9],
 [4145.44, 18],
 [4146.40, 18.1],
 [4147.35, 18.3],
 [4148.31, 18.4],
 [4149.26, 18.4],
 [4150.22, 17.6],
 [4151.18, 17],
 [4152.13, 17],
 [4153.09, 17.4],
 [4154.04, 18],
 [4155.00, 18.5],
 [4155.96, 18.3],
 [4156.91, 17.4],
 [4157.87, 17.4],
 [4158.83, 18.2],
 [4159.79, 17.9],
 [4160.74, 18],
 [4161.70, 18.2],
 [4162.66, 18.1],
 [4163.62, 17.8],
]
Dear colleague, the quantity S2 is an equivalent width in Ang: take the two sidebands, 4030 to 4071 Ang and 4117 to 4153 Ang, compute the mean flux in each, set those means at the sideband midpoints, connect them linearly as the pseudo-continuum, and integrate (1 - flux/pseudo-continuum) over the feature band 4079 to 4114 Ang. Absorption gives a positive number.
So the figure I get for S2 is -1.3 Ang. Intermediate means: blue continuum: 17.7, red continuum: 18.5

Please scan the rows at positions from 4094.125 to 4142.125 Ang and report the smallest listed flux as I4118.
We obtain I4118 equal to 17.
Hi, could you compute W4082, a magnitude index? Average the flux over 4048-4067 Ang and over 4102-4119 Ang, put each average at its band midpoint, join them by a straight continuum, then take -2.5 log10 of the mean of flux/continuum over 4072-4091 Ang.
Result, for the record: -0.03 mag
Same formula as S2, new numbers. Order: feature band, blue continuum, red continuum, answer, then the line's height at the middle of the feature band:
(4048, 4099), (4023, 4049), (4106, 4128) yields -1.2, 18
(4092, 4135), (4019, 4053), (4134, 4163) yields -1.9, 17.9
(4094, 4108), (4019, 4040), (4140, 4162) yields -0.8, 17.9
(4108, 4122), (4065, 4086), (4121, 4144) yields 0.0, 18.6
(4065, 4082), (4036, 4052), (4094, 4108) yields -0.1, 18.3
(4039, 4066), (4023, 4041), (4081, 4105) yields 0.9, 18.2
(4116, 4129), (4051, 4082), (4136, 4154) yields -0.6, 18.1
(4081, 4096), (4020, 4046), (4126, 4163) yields -1.1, 18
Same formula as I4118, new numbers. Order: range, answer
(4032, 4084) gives 15.7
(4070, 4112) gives 16.7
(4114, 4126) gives 18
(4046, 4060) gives 16.3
